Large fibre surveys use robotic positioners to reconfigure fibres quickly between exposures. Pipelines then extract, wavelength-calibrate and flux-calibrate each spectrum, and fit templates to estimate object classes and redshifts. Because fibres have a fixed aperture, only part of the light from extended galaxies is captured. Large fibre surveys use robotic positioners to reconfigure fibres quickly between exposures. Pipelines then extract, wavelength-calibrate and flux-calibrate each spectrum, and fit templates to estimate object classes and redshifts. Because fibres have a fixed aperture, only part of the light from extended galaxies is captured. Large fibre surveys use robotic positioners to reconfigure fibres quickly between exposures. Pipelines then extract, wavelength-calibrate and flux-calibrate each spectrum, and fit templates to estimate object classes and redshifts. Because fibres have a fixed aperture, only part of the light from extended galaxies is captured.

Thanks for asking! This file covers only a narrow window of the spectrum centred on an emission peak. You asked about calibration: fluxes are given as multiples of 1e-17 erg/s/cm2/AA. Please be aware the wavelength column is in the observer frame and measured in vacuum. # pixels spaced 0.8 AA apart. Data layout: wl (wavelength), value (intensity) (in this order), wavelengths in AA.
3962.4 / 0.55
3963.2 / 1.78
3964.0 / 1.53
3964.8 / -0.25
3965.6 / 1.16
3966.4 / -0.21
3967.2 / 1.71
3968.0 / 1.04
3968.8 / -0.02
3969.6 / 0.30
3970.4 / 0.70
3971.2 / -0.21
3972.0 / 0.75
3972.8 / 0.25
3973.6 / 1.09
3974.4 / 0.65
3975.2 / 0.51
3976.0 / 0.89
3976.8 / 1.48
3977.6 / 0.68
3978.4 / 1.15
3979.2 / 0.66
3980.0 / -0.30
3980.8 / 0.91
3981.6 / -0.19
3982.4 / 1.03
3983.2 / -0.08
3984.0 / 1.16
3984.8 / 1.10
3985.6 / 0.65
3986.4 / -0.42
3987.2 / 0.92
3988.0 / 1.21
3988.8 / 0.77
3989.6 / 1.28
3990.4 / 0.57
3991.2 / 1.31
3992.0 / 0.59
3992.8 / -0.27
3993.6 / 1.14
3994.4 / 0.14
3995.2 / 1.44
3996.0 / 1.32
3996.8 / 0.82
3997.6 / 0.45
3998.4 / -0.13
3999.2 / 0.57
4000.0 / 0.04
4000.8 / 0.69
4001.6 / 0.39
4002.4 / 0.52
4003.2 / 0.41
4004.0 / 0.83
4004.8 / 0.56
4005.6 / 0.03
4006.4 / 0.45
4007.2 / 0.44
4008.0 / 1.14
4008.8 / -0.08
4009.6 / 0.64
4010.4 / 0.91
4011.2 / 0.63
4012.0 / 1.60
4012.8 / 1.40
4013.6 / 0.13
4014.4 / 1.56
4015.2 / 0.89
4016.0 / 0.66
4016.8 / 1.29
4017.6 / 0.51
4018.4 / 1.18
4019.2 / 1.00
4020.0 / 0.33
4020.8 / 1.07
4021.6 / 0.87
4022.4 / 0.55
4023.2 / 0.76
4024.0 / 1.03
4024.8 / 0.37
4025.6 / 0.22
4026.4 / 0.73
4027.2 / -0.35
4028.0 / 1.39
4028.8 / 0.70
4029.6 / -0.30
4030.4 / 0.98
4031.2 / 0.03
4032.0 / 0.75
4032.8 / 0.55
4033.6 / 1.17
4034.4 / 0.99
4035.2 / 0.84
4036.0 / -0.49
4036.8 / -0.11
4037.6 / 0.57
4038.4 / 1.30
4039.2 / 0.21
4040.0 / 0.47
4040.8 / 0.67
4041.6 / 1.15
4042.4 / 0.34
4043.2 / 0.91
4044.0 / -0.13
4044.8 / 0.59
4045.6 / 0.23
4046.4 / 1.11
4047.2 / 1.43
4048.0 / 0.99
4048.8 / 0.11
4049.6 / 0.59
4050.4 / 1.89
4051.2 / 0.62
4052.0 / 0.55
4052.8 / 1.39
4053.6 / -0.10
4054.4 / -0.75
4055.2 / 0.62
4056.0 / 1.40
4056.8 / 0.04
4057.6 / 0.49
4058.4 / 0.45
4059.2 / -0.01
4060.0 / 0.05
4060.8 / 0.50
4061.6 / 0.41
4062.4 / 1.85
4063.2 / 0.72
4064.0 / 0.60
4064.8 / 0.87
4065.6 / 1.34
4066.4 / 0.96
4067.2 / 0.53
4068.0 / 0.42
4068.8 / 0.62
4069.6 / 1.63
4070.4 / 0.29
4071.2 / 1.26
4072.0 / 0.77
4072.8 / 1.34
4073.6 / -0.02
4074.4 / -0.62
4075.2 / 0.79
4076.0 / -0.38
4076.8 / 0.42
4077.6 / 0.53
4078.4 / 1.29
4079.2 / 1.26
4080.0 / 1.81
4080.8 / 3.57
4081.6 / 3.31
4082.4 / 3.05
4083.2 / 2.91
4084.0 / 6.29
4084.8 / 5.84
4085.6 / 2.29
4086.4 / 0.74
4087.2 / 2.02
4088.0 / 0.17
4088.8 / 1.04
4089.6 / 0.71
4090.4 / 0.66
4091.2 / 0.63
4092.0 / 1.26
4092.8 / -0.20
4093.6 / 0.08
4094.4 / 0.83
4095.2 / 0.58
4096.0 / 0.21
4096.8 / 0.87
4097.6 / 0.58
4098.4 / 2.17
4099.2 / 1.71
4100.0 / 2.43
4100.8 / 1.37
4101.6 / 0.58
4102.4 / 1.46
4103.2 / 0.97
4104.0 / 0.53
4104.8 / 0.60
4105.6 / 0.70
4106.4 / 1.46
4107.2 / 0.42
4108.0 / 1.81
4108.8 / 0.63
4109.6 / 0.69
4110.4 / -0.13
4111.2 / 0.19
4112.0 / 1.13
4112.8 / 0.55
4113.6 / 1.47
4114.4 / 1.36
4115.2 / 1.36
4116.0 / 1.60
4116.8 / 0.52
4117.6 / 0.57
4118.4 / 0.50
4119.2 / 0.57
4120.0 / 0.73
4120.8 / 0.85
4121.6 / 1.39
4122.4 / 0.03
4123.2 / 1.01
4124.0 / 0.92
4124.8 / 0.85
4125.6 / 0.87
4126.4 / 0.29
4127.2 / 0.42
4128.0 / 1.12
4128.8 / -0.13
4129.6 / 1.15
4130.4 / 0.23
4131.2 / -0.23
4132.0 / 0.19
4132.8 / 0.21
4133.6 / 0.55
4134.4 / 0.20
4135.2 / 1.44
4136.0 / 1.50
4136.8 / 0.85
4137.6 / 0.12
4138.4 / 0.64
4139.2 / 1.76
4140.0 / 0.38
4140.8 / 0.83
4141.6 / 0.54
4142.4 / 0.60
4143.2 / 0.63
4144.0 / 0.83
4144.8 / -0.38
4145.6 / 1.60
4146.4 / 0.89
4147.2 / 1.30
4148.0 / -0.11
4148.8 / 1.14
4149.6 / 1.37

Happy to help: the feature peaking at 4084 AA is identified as [O II]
